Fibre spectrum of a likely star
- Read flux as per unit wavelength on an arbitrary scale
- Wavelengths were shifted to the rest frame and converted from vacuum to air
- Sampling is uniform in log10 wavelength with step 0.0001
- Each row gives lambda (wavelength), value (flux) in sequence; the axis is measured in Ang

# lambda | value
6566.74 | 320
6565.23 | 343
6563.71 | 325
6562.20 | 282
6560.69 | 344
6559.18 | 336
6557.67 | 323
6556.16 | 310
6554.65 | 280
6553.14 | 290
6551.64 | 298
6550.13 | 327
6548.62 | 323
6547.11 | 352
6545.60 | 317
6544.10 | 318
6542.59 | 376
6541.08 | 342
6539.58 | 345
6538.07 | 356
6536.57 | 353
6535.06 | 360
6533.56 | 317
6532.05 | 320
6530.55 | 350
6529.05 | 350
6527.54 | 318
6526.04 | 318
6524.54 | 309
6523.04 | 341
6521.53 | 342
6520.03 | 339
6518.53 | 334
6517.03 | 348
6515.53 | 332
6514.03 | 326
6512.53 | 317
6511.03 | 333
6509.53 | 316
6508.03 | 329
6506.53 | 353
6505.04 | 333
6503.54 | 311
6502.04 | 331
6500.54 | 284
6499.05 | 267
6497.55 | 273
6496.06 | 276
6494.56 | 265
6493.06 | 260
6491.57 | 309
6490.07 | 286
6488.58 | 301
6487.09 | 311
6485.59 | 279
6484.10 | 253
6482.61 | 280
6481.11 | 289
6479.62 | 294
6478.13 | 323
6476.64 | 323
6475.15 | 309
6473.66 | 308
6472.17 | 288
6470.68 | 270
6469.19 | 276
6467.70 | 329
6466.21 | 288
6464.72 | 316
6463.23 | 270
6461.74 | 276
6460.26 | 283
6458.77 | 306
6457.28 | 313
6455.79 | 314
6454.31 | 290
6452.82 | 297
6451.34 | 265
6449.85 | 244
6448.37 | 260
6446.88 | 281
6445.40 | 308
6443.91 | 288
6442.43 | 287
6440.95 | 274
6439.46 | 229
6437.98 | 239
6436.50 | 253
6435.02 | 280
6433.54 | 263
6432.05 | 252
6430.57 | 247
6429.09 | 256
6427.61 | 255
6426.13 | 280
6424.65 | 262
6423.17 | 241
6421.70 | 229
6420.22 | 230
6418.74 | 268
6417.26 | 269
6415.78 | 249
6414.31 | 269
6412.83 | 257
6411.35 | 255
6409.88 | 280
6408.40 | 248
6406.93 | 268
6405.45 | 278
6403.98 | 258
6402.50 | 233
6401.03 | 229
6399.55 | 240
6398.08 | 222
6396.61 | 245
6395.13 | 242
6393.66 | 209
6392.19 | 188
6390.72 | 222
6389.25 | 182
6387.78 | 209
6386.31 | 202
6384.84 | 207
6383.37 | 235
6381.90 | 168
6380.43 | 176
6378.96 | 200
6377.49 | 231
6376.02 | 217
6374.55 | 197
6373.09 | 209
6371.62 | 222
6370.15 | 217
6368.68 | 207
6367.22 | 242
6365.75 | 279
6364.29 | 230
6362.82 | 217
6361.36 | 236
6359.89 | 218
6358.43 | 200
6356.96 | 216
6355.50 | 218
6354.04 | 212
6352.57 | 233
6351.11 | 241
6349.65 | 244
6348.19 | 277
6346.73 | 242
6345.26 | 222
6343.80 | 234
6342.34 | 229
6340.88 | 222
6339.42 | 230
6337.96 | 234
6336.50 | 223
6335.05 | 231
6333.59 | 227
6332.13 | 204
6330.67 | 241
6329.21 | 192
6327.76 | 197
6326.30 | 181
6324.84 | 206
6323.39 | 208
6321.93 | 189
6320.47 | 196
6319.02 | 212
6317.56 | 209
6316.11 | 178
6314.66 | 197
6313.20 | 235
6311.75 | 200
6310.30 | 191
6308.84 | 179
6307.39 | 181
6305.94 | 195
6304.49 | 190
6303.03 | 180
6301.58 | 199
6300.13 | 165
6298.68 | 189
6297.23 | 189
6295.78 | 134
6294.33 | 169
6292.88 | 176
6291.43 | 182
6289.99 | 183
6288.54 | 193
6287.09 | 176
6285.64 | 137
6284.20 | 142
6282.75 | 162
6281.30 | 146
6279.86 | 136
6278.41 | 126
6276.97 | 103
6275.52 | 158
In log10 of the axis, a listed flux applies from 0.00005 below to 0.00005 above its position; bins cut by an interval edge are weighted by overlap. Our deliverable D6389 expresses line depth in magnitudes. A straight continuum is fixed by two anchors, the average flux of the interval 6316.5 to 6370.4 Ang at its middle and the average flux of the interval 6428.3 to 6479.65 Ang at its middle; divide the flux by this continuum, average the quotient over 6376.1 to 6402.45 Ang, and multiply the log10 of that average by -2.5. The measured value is 0.16 mag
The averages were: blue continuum 222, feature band 213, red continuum 283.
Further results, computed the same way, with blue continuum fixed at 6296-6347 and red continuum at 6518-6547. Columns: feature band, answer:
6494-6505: 0.10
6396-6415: 0.02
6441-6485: 0.01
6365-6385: 0.11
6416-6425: 0.07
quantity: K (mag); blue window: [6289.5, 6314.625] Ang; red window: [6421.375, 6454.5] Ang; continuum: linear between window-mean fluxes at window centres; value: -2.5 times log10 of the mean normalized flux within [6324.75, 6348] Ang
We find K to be -0.08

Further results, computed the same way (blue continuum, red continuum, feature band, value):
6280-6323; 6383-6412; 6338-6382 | -0.06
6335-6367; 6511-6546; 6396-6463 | 0.06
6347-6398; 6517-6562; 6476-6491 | 0.00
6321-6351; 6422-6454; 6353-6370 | 0.04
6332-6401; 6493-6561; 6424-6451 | 0.01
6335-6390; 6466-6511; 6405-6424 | -0.02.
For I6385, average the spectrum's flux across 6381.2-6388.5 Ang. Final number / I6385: 204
